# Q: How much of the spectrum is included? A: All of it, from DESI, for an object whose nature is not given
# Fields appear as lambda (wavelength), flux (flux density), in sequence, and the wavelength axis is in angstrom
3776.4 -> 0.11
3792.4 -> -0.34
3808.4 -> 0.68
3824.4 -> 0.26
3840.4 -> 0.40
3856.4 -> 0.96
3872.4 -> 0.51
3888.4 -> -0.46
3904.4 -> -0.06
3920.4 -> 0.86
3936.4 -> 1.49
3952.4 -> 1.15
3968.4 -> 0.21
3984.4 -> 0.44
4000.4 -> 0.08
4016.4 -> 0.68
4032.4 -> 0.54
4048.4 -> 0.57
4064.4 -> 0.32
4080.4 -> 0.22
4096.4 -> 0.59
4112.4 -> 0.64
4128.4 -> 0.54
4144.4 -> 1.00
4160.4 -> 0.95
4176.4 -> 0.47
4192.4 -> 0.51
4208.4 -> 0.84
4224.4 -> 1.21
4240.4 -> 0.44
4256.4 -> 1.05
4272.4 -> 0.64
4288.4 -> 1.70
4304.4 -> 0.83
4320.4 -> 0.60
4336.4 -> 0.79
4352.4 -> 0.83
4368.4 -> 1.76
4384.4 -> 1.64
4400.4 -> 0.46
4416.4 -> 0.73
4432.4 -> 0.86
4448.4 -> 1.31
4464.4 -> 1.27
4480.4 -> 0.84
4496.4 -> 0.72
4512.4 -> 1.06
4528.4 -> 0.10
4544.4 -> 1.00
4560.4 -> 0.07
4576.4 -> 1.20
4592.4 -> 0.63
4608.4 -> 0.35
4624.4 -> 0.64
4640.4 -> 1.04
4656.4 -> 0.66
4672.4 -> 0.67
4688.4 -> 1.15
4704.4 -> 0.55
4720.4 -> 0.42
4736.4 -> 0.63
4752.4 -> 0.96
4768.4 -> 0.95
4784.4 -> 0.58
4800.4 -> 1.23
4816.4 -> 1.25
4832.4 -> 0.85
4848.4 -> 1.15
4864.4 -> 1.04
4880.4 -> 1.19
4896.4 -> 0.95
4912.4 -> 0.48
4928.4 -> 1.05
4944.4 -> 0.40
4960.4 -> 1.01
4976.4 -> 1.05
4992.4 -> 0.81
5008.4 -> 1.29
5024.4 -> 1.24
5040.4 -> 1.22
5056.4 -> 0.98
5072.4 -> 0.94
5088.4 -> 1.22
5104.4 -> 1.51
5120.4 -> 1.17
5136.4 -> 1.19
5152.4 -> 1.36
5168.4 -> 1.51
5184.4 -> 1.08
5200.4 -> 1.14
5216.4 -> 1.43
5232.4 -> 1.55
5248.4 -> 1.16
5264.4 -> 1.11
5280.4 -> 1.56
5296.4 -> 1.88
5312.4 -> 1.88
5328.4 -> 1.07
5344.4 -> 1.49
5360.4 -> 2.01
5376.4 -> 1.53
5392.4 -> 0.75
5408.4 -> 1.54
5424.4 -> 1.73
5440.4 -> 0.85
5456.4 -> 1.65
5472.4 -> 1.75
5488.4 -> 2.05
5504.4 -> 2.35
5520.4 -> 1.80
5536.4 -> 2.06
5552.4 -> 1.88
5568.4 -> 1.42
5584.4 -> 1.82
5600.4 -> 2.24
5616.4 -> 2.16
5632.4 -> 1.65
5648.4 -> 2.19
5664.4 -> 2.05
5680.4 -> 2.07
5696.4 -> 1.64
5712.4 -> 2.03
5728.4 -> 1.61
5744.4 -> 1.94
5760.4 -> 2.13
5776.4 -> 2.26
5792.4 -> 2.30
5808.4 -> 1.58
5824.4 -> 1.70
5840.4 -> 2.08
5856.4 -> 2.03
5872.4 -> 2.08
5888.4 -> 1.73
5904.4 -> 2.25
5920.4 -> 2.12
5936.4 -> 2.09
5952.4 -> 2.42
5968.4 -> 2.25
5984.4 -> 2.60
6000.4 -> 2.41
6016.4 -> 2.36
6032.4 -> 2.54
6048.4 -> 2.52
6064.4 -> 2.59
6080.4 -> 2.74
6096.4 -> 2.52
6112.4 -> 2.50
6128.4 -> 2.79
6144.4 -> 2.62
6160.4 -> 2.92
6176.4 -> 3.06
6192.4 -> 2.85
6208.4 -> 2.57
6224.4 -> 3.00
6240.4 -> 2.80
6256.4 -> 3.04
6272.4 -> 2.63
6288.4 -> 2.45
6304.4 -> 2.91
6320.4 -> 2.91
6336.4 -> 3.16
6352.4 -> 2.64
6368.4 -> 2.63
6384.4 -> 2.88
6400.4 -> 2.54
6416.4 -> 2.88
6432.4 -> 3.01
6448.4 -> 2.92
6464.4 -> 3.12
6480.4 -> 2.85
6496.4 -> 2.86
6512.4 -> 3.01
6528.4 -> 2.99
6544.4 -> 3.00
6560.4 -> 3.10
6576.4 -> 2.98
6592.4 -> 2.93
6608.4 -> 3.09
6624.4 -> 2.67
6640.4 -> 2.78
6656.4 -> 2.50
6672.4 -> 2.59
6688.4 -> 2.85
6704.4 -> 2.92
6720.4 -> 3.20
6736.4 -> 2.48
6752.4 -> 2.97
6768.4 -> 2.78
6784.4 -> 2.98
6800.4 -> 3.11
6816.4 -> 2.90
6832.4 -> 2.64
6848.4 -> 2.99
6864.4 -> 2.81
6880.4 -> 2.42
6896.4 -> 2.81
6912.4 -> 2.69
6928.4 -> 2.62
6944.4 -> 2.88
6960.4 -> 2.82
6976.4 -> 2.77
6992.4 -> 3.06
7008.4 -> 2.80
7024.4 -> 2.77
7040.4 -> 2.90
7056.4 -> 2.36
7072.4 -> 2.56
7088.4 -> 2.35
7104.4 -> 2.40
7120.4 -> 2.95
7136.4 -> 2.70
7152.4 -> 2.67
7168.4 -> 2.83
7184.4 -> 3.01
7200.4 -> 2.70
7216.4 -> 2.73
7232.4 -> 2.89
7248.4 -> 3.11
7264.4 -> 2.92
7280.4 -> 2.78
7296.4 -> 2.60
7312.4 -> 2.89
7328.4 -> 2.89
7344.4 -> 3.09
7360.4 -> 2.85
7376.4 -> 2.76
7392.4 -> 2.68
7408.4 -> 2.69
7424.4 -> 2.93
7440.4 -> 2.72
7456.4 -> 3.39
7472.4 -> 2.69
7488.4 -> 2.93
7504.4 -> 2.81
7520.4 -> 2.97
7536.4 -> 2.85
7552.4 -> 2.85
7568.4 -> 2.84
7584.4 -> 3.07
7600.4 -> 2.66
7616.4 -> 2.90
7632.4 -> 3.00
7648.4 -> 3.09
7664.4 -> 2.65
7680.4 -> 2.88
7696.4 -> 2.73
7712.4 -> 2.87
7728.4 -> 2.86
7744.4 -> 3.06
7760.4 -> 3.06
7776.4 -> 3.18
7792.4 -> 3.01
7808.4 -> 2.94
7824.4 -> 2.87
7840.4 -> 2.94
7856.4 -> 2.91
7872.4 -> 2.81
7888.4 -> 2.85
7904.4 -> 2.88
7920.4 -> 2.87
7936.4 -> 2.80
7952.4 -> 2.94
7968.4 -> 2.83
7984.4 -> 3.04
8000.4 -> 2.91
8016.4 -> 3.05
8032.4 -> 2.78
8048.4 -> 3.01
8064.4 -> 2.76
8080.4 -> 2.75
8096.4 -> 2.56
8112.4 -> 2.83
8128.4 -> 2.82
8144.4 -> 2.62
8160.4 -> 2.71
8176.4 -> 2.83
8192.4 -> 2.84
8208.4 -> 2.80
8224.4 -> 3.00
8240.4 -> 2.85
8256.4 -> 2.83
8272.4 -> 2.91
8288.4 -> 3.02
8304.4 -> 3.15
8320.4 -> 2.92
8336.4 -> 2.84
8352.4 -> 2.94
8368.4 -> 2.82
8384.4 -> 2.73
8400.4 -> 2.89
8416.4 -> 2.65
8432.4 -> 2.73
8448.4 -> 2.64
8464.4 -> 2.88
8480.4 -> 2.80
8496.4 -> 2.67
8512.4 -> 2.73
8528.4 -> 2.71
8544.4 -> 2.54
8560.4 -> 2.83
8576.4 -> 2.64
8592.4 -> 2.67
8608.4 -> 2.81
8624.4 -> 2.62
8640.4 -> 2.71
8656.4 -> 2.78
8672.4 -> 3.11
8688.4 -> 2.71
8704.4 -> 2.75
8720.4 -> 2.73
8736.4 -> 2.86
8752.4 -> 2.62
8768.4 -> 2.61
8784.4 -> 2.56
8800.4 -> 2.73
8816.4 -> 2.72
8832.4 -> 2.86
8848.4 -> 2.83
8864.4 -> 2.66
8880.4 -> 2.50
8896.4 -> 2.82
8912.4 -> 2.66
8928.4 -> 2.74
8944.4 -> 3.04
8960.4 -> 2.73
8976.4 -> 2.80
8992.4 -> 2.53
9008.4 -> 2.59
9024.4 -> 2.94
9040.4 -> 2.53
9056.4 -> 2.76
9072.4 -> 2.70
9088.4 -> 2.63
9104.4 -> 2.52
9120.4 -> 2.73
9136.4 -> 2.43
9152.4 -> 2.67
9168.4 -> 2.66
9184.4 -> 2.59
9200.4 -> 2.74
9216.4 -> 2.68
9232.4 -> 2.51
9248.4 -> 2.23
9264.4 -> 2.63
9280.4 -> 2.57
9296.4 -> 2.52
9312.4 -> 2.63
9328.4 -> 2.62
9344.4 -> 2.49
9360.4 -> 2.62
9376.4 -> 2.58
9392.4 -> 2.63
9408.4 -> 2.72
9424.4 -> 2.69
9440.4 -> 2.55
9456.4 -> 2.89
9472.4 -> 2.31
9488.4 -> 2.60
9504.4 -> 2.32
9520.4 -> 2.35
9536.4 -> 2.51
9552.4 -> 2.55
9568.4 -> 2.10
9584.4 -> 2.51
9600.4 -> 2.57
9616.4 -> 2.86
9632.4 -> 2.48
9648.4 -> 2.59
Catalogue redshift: 0.37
